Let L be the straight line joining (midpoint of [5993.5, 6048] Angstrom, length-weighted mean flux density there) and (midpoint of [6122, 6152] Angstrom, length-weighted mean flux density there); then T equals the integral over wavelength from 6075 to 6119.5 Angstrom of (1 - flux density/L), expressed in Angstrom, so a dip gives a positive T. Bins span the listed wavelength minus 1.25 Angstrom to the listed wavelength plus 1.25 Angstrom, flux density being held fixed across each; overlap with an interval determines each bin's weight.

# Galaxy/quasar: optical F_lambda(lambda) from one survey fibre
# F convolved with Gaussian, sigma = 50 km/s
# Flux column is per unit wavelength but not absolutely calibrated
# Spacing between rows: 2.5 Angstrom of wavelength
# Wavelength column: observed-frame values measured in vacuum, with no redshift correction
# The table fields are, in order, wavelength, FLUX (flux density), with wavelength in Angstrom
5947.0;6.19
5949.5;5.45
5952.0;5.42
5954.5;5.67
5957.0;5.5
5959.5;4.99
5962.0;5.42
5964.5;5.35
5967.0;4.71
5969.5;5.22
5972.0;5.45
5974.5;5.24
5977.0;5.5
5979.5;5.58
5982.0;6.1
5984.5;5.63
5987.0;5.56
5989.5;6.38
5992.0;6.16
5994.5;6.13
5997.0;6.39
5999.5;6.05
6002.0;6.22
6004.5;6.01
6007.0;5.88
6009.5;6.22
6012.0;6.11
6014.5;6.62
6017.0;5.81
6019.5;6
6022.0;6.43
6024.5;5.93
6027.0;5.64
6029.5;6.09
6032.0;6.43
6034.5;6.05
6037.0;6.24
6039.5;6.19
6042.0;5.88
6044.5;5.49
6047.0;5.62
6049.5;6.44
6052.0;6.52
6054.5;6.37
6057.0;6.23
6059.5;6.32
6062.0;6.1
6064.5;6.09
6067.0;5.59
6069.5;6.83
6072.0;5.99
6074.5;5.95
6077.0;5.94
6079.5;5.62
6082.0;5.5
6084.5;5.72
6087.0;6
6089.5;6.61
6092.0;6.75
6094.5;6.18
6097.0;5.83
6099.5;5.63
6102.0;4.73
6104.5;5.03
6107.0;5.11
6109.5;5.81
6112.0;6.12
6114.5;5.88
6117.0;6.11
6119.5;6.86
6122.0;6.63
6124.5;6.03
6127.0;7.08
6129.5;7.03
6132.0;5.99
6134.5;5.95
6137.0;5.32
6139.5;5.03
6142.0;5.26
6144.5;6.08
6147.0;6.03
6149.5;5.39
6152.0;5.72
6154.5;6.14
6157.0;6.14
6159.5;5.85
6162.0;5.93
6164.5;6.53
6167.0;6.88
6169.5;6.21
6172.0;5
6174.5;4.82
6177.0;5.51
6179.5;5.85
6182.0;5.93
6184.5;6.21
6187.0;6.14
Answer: 1.2 Angstrom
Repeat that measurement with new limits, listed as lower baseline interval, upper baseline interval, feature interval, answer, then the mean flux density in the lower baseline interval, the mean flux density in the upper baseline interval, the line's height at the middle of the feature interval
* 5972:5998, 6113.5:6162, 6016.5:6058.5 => -1.29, 5.84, 6.03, 5.91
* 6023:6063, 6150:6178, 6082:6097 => -0.35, 6.1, 5.87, 6.01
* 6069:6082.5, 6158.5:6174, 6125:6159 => 0.33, 5.95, 6.01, 5.99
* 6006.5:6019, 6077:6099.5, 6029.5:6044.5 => -0.01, 6.14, 6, 6.09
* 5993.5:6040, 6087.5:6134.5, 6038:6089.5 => 0.56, 6.13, 6.07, 6.1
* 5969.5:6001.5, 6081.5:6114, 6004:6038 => -1.70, 5.83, 5.78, 5.82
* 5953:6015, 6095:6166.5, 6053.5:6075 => -1.21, 5.75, 5.91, 5.84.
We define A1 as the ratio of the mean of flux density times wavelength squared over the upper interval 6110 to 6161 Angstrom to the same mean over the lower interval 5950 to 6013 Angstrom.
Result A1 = 1.11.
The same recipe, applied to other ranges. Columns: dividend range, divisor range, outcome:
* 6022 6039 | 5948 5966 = 1.16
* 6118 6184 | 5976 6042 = 1.03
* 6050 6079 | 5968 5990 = 1.13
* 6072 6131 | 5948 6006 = 1.11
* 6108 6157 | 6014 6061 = 1.02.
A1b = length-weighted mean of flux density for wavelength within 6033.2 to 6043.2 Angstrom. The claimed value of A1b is 6.09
